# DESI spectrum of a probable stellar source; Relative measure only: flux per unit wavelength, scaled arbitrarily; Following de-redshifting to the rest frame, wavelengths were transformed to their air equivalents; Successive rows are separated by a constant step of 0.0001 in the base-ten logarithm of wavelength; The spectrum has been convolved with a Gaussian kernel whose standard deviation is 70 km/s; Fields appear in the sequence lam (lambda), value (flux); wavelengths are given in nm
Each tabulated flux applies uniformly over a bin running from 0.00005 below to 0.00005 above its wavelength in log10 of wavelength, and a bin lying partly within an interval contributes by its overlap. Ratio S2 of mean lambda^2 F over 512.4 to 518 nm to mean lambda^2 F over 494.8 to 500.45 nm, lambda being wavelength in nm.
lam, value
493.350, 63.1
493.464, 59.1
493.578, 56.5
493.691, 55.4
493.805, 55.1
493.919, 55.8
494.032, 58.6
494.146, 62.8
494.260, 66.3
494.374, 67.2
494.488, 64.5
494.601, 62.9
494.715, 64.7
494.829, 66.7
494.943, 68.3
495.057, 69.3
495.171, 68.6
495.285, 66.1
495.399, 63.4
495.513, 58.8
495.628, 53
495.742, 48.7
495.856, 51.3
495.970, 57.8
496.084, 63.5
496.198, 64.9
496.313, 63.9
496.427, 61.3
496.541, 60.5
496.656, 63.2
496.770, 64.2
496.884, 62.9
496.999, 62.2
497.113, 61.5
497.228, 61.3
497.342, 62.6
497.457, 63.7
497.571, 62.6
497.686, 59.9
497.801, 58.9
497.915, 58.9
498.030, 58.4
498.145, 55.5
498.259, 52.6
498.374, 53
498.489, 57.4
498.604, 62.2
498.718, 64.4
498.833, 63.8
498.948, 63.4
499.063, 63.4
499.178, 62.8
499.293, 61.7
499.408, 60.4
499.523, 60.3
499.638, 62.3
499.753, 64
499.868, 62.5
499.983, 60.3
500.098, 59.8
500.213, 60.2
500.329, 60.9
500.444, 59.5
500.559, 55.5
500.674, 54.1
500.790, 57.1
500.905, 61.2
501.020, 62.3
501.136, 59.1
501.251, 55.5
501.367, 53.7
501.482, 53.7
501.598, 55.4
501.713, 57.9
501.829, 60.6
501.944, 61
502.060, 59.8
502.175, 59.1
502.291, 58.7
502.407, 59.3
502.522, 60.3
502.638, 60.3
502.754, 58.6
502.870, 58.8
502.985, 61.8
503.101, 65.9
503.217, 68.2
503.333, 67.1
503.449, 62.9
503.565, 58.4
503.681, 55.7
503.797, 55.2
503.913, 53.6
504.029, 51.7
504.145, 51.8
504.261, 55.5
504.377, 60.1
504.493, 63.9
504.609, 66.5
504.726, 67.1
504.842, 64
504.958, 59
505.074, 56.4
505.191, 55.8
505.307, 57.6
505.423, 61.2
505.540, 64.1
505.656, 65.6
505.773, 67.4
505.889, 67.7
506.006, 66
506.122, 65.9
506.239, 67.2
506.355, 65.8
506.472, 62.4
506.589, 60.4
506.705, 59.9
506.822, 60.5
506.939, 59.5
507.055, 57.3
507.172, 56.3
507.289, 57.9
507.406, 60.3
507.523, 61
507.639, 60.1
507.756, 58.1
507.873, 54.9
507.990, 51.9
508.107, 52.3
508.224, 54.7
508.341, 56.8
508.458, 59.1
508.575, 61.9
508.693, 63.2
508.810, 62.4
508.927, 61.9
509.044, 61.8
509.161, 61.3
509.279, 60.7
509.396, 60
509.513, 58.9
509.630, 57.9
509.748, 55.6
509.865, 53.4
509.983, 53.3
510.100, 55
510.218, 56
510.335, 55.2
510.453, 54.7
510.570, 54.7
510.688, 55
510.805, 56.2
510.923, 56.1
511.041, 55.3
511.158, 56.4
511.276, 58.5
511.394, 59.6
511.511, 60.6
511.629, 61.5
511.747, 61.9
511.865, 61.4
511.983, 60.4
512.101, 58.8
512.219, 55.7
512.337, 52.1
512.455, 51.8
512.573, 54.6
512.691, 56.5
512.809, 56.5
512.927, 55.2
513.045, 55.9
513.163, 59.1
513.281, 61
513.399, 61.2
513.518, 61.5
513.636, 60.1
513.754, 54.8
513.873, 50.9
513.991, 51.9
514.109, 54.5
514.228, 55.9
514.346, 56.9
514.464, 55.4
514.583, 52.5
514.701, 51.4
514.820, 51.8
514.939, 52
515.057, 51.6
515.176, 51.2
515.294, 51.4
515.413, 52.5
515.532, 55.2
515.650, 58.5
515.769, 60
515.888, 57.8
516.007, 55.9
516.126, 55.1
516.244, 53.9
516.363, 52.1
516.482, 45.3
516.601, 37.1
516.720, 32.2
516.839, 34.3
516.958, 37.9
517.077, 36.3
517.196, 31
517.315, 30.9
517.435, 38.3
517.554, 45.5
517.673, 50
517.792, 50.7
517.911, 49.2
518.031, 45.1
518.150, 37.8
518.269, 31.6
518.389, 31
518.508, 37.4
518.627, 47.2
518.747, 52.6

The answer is 0.9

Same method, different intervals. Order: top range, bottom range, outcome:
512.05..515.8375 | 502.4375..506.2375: 0.94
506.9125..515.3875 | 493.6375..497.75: 0.98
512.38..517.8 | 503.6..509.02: 0.88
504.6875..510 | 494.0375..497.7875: 1.01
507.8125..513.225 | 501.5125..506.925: 0.97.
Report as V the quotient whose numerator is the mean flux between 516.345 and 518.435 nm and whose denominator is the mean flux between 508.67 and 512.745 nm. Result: 0.69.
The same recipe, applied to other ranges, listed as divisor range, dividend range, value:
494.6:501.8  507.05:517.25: 0.91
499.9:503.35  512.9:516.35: 0.93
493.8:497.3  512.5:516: 0.89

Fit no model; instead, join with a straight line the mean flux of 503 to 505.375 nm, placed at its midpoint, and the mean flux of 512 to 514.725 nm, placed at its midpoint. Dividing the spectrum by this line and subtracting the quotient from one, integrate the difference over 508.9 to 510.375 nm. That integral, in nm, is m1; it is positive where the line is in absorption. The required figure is 0.00 nm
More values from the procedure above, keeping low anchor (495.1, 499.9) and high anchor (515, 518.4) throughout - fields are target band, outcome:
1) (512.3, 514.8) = -0.39 nm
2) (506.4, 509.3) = -0.36 nm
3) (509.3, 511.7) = -0.30 nm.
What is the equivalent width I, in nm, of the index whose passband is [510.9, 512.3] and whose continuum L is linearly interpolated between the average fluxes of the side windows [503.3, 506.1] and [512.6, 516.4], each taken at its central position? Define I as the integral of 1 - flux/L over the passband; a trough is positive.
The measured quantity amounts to -0.05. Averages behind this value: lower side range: 60.6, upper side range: 55.3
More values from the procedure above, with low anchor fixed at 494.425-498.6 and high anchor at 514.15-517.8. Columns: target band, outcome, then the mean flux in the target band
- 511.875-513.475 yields -0.21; 57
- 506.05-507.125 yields -0.15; 62.1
